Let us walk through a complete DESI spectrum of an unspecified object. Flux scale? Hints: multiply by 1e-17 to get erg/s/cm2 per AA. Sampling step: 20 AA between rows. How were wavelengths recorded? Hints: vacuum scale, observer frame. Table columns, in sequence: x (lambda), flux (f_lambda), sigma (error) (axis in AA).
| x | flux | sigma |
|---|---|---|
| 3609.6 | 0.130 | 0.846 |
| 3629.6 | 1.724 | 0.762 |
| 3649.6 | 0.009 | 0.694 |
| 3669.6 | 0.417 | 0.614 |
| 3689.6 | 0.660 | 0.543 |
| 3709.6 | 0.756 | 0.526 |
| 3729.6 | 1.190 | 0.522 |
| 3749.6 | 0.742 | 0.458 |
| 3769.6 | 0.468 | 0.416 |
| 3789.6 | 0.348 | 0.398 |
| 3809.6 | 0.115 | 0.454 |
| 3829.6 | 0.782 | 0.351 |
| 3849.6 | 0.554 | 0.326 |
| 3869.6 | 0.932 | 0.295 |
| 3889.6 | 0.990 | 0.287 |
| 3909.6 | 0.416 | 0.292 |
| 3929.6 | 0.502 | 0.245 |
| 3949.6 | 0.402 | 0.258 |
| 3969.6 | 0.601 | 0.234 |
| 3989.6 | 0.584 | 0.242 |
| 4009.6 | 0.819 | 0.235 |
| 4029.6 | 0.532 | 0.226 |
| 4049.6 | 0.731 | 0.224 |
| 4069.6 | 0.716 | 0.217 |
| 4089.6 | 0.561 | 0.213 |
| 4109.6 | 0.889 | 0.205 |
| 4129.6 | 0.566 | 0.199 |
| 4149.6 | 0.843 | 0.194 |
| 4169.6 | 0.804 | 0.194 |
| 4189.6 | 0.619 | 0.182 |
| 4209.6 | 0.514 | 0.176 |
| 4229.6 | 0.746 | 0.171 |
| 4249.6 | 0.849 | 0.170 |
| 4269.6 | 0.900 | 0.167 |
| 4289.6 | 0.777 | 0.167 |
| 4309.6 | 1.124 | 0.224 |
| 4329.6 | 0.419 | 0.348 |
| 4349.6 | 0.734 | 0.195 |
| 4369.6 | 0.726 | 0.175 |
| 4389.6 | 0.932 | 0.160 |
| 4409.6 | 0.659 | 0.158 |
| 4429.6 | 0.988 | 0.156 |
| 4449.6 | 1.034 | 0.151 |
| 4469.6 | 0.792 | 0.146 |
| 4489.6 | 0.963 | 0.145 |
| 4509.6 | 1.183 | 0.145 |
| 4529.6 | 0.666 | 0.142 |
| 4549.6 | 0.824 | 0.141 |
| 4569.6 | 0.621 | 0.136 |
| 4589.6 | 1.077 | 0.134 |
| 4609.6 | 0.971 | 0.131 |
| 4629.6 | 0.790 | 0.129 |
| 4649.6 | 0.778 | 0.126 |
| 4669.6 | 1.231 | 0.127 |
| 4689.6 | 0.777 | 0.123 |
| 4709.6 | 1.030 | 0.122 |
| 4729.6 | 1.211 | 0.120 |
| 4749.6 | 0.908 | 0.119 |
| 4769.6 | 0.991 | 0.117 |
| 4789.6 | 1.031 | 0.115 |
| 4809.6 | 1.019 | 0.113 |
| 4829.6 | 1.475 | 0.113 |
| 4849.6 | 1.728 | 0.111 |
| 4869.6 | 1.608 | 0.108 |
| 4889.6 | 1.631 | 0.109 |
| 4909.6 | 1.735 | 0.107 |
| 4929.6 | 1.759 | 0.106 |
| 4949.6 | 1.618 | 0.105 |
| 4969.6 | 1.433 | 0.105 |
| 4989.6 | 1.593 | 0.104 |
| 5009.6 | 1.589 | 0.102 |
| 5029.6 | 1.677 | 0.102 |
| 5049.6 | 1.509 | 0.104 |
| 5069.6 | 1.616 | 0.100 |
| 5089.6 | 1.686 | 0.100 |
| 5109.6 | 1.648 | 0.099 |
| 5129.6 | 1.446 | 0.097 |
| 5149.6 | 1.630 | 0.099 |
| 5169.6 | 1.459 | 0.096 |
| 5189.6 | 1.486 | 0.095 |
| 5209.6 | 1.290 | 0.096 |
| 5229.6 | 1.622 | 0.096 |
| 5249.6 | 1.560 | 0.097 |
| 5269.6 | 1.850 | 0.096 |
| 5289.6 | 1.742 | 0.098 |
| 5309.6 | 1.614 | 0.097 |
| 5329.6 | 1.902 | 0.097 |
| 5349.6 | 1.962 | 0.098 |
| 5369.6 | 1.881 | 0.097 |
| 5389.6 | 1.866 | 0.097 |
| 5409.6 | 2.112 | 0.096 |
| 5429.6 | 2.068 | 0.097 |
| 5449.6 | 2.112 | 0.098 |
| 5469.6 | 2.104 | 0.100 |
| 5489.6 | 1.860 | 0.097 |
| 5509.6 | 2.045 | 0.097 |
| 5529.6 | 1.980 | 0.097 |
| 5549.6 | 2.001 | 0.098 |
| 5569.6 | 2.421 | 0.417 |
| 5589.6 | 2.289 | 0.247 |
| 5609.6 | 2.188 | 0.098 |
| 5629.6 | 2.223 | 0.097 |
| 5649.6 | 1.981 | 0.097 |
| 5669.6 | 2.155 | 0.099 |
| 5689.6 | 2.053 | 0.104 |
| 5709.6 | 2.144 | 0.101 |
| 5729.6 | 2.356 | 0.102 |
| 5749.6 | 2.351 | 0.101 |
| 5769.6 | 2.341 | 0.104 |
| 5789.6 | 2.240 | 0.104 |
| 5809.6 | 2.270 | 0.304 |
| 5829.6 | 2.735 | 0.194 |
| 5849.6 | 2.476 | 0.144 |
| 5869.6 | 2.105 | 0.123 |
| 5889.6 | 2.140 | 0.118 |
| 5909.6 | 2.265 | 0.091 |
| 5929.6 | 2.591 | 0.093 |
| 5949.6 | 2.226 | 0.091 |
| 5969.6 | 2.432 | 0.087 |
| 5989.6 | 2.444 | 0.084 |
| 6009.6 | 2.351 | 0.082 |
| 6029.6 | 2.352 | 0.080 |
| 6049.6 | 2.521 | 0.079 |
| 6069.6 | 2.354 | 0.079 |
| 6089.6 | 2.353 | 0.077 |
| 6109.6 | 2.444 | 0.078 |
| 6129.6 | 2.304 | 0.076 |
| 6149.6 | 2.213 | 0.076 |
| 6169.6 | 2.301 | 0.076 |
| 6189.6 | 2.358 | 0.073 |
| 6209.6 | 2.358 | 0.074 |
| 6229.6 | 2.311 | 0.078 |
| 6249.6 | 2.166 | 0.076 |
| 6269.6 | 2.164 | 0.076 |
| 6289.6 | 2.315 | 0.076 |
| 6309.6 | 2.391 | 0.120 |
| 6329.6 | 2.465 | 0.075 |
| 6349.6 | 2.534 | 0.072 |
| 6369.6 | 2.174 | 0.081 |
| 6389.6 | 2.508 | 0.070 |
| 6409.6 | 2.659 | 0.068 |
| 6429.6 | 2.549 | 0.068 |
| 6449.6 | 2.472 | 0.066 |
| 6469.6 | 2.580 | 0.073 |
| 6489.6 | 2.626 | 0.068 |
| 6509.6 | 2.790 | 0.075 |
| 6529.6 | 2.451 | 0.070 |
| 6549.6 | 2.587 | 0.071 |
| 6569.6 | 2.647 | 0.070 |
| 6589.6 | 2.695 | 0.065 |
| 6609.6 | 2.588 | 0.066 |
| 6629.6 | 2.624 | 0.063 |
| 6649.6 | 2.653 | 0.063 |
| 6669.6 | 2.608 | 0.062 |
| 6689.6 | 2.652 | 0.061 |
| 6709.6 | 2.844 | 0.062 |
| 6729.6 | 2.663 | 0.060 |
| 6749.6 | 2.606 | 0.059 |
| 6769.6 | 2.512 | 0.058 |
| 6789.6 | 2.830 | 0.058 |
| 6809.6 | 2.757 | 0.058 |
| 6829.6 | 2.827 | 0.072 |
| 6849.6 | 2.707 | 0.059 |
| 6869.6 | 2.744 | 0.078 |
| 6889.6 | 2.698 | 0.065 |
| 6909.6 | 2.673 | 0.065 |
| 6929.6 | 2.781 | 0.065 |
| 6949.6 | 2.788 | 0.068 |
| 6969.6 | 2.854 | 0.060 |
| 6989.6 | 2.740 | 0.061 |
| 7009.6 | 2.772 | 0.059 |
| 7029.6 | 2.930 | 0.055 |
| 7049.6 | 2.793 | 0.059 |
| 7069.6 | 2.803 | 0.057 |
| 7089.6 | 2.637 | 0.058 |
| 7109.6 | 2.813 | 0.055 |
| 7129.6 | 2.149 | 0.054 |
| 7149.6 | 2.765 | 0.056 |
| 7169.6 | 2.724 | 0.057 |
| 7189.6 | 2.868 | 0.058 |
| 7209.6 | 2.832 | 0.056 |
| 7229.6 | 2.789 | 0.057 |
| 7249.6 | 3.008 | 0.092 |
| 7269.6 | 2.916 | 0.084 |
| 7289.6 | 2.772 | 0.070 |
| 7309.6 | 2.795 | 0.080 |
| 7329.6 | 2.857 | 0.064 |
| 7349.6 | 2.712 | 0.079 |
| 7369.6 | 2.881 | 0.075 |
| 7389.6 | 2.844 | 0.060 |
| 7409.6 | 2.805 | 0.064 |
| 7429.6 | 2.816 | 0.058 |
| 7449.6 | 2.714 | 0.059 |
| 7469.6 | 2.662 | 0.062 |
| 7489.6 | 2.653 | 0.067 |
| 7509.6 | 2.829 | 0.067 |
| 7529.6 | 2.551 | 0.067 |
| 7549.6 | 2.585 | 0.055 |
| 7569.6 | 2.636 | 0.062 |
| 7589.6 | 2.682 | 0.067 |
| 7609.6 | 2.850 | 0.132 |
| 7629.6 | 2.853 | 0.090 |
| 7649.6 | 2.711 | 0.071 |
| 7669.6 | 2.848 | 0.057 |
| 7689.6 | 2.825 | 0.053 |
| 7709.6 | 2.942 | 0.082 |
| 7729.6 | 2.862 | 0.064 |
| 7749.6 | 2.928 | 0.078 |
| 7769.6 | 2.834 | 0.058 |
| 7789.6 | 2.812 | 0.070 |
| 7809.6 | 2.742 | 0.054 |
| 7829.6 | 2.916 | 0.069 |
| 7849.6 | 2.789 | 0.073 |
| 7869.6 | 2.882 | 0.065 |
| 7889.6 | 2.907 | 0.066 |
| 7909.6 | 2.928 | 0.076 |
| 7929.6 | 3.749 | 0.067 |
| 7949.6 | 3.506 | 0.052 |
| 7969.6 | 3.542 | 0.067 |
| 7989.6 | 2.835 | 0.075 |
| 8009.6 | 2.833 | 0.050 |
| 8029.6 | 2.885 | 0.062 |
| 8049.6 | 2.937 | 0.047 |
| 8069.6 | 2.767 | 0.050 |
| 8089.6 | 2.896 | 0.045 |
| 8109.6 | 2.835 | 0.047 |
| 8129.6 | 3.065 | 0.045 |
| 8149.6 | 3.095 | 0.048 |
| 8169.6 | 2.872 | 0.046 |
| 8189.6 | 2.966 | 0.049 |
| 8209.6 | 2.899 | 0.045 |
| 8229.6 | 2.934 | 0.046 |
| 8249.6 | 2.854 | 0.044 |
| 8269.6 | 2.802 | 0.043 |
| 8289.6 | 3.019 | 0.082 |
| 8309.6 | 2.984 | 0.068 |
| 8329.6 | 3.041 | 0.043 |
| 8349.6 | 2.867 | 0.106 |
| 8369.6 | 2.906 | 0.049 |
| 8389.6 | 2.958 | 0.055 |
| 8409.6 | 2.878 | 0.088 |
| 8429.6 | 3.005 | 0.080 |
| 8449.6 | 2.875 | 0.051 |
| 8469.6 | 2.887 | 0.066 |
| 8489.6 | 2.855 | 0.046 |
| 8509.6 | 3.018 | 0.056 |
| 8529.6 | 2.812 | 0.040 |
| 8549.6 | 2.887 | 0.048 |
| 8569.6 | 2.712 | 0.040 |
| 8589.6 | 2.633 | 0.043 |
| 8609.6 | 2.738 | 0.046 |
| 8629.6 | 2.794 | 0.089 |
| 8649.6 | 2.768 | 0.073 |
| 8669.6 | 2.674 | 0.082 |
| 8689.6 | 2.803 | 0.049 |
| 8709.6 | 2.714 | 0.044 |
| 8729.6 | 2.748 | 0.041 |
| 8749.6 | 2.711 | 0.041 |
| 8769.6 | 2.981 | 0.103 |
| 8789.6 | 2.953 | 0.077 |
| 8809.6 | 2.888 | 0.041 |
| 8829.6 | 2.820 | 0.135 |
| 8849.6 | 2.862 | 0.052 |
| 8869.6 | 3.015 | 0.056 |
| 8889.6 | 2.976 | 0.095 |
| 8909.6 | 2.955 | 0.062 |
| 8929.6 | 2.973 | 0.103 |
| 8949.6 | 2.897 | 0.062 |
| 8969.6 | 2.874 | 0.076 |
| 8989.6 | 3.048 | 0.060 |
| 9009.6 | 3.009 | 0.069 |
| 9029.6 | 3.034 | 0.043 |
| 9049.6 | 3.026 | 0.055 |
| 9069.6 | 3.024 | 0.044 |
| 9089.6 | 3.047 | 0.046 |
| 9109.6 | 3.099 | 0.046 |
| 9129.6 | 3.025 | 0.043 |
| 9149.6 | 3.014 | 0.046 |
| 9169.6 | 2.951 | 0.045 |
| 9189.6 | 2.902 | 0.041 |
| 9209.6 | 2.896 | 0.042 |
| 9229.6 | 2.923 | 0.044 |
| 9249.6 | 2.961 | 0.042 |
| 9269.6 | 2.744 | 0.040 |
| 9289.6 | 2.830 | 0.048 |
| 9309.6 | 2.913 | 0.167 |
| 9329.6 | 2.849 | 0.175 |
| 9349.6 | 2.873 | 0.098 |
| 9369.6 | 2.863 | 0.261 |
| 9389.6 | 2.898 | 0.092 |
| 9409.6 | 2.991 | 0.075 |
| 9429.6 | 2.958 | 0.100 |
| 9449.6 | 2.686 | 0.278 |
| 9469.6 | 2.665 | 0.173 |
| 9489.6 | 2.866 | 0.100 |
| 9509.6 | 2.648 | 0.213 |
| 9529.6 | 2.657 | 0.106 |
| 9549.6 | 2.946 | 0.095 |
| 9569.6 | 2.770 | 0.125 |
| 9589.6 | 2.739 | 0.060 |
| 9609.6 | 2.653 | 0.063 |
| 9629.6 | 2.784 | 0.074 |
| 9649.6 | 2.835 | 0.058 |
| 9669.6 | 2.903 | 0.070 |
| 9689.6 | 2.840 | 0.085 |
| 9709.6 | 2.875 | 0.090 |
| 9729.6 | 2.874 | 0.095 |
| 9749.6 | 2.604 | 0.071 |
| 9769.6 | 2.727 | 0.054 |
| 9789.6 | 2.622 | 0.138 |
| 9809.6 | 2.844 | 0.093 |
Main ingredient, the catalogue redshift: 0.209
